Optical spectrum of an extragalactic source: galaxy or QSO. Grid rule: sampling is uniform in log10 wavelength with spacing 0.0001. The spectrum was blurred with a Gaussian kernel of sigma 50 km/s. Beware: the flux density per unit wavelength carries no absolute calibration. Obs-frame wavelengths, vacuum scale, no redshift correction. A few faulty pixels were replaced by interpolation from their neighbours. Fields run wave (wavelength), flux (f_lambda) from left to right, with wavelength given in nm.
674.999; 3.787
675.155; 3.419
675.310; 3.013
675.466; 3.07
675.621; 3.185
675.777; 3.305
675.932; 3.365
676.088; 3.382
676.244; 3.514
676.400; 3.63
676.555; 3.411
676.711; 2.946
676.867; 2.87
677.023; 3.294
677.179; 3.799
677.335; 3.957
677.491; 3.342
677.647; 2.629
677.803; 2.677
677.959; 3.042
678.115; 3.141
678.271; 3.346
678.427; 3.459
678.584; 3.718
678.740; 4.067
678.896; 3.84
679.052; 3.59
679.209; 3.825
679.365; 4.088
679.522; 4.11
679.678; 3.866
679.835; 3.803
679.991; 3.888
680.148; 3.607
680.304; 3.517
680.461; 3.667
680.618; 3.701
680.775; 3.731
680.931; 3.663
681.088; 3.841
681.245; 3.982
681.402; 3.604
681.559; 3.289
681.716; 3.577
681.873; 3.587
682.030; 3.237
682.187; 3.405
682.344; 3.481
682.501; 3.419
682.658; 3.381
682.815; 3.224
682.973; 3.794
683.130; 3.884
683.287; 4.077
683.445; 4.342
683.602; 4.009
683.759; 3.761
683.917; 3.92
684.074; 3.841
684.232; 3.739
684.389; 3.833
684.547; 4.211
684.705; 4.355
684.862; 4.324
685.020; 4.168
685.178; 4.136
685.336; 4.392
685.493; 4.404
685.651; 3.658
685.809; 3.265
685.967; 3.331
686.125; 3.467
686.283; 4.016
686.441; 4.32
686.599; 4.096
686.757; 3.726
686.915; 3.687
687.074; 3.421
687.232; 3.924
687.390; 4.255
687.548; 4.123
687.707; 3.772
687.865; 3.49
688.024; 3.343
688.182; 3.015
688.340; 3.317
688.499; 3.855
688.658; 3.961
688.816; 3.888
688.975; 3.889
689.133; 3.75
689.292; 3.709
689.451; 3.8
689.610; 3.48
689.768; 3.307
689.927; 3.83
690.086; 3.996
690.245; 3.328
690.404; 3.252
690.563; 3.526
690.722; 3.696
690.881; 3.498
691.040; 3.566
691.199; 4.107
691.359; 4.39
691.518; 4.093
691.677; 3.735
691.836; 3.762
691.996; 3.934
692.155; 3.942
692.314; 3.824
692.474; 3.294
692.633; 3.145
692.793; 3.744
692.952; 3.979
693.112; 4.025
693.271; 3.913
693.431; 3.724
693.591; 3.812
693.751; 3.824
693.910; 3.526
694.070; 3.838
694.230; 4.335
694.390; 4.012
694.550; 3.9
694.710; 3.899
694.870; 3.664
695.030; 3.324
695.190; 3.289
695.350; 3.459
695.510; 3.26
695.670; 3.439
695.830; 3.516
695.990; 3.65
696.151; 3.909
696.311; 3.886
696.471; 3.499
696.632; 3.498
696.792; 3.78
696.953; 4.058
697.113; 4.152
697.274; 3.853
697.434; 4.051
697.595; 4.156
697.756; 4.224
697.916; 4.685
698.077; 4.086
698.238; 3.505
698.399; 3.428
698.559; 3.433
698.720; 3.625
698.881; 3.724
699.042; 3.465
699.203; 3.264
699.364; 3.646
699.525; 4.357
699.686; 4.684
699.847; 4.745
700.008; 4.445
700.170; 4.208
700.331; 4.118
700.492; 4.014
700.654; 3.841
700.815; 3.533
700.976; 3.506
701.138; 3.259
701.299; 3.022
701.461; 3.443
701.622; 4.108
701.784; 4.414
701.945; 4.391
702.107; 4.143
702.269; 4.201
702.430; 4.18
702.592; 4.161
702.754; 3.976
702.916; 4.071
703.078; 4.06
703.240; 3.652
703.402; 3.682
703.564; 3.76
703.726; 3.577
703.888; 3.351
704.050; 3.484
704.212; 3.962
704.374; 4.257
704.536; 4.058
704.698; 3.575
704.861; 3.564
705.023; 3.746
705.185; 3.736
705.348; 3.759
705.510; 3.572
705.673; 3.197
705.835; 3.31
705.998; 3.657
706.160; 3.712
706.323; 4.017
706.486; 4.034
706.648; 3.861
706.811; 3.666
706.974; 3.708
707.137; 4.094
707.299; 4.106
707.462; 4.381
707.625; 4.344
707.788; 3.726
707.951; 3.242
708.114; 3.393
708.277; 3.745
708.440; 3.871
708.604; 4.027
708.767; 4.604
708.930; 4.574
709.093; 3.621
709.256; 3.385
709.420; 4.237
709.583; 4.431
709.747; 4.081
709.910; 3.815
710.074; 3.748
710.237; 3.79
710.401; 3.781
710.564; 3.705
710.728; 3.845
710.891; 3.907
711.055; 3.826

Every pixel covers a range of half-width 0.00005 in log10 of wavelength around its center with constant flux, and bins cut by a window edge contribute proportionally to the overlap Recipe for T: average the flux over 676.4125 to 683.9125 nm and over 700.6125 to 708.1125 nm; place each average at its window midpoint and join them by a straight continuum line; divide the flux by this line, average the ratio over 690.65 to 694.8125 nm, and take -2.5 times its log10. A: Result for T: -0.04 mag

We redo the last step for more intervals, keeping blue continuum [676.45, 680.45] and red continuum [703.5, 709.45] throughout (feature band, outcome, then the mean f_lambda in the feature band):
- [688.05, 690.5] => 0.00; 3.62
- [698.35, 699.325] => 0.07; 3.5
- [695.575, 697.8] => -0.03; 3.82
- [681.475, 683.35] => 0.01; 3.53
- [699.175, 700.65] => -0.12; 4.18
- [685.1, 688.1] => -0.07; 3.83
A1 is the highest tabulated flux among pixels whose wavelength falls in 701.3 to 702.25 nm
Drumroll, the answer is 4.414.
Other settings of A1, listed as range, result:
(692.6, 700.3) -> 4.745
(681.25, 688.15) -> 4.404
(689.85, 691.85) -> 4.39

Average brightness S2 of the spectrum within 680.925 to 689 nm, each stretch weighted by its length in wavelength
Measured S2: 3.78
